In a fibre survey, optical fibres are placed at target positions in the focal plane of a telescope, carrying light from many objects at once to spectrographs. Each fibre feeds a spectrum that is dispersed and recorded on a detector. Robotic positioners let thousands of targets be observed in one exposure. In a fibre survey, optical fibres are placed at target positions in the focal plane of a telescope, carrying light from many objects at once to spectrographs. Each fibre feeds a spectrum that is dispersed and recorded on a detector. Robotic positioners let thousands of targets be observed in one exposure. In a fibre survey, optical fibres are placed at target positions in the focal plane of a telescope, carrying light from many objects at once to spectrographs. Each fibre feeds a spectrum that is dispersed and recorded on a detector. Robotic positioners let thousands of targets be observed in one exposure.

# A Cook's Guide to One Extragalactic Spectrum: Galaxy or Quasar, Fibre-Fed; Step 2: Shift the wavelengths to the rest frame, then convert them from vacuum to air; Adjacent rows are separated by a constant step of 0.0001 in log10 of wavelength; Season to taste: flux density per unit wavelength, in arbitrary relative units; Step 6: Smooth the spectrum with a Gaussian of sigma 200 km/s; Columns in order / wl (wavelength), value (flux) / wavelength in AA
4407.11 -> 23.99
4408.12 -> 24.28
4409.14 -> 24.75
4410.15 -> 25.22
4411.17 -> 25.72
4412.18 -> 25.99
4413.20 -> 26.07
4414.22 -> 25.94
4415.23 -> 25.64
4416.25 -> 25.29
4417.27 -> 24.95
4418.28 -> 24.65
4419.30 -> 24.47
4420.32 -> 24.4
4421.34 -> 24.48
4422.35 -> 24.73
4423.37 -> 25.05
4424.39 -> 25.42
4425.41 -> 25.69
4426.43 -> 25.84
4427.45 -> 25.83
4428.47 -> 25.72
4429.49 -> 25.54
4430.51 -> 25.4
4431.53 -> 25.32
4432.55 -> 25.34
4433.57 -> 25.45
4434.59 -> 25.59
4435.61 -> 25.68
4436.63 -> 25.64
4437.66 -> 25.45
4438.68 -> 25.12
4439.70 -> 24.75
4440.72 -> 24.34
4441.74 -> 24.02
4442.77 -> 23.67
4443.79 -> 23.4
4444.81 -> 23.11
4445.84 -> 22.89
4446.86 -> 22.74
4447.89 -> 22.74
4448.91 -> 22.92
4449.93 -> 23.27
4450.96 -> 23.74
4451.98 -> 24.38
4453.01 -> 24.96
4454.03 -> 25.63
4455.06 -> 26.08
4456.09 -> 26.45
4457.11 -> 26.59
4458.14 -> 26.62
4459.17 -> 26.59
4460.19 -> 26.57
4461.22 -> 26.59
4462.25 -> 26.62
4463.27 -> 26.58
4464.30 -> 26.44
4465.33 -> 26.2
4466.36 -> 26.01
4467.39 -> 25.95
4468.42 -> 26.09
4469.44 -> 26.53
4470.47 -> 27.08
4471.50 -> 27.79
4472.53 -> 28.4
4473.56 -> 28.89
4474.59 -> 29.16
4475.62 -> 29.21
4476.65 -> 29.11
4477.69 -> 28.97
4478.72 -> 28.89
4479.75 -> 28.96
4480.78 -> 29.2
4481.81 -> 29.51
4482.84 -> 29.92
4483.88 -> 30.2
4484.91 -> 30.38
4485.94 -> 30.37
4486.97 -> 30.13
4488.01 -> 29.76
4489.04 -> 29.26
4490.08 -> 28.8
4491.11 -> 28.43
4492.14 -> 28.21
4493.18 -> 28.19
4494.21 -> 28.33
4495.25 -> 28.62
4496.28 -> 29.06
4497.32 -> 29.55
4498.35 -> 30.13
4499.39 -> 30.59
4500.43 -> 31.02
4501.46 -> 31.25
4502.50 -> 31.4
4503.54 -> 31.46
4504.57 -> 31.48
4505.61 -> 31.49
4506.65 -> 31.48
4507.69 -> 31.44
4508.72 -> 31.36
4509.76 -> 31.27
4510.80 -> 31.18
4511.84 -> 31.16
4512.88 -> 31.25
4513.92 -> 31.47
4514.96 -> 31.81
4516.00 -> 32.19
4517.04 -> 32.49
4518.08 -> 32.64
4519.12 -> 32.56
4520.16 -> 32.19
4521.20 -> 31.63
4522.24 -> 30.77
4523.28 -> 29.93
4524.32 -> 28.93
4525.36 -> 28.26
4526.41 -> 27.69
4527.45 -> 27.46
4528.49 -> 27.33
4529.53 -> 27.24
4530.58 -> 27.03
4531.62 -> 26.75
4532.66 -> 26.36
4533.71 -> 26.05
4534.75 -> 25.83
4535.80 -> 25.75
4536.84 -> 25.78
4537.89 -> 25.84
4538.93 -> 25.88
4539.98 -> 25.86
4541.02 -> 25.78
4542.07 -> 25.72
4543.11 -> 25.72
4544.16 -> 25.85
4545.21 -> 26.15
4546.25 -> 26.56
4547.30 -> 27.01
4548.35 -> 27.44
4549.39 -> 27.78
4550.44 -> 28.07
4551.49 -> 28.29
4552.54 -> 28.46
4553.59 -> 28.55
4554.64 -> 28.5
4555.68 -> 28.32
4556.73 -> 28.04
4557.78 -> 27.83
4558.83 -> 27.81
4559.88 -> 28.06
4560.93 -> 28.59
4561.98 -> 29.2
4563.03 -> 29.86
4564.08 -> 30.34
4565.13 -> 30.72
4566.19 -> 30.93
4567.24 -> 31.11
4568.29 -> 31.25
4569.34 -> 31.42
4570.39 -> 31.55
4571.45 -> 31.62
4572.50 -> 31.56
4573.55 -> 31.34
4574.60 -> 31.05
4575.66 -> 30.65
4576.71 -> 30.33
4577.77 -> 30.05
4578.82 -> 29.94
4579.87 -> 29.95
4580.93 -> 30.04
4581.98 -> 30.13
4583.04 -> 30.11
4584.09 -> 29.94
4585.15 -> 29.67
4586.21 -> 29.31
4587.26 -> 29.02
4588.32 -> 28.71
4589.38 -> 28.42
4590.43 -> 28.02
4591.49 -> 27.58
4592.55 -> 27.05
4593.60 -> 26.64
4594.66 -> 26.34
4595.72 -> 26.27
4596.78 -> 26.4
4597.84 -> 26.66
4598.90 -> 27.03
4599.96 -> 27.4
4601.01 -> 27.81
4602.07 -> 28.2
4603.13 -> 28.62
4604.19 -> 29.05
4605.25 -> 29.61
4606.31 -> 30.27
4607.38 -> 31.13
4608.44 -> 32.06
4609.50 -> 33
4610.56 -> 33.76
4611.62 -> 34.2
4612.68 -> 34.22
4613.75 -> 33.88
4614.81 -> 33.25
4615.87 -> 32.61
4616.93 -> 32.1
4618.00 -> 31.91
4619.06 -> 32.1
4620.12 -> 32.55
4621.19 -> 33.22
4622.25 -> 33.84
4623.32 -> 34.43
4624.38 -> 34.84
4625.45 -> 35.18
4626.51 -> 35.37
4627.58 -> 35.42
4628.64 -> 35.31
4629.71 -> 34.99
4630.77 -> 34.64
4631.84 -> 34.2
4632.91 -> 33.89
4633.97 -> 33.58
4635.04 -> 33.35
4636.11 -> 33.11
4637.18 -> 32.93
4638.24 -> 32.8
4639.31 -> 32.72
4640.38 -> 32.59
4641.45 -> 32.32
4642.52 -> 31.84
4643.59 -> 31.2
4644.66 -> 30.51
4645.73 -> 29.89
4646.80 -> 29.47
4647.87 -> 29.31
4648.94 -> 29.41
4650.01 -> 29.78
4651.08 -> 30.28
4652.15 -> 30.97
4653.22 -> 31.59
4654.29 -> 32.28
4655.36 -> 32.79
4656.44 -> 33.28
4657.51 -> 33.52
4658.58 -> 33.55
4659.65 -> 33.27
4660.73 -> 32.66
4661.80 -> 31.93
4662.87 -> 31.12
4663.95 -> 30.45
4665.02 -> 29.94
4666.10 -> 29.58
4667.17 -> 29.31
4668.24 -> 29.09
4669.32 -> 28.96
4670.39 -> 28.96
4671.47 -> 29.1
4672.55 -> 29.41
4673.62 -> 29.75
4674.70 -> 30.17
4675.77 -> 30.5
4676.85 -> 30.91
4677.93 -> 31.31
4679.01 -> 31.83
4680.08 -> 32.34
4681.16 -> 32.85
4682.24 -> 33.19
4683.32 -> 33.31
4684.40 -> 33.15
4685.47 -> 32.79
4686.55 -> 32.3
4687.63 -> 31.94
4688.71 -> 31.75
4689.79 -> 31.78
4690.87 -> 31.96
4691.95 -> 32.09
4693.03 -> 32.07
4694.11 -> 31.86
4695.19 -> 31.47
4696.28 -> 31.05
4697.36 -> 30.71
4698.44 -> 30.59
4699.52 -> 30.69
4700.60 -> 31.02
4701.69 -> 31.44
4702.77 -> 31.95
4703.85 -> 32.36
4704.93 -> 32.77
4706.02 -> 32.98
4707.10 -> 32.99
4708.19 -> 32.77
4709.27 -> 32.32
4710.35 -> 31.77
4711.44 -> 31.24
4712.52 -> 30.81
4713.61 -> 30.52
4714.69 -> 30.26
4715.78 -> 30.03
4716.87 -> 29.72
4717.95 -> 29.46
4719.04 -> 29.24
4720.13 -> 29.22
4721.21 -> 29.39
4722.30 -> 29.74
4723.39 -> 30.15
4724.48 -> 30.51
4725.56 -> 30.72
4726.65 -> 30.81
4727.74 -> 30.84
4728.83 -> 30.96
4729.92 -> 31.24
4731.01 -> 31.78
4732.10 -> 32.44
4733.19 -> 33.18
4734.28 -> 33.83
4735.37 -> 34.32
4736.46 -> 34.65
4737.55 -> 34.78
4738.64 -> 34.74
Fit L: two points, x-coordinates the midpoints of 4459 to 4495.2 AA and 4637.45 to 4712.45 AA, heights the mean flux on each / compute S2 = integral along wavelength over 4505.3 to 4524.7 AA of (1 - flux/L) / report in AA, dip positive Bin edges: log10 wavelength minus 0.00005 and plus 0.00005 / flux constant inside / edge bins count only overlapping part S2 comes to -1.7 AA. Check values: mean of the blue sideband 28.2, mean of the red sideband 31.5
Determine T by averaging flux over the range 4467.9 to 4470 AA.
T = 26.4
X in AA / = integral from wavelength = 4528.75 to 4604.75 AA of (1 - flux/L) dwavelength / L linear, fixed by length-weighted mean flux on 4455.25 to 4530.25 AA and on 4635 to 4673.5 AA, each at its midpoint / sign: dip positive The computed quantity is 4.6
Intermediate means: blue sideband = 29.2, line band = 28.3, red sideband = 31.2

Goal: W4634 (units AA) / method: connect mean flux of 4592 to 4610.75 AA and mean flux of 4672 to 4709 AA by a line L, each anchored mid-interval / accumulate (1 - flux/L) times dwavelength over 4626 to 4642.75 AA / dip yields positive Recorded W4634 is -2.2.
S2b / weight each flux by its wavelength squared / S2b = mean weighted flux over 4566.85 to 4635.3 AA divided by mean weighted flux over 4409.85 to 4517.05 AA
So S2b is 1.21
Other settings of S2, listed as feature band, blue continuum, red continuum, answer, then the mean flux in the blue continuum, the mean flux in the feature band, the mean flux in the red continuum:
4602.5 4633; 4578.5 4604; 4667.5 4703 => -4.10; 28.3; 33.1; 31.3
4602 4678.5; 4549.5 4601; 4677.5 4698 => -2.79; 29.1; 31.9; 32.1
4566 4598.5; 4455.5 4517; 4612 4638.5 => 2.91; 29.1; 29.4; 33.8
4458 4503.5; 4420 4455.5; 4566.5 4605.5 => -4.50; 24.7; 28.6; 29.2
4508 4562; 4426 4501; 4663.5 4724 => -0.58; 26.9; 28.5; 31.1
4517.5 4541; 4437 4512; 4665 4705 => 0.48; 27.7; 28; 31.2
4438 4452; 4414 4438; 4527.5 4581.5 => 1.15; 25.3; 23.7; 28.4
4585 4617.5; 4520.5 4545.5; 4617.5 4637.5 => 2.49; 27.1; 29.6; 34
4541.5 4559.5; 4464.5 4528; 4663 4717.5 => 1.62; 29.7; 27.4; 31.2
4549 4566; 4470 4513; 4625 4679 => 1.06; 29.8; 28.7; 31.8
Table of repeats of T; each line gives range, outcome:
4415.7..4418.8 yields 25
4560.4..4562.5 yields 28.9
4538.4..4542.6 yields 25.9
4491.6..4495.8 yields 28.4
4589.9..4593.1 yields 27.6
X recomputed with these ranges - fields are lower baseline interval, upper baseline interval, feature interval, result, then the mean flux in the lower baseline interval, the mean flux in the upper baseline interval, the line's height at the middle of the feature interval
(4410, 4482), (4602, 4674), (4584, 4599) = 1.3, 25.8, 32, 30.5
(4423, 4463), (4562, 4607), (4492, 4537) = -4.3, 25.1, 29.3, 27.2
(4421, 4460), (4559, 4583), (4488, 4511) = -2.3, 24.9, 30.4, 27.4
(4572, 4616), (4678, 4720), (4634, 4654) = -0.5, 29.8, 31.6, 30.7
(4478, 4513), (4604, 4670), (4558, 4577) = 0.5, 30.1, 32.3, 31.2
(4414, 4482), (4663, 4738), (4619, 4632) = -2.1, 25.8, 31.3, 29.7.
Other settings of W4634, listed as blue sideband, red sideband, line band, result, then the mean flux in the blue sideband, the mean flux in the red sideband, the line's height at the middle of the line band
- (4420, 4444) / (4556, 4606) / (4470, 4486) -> -1.7 AA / 25.1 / 29.2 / 26.4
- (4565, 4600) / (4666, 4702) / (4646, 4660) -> -0.4 AA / 29.4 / 31.2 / 30.6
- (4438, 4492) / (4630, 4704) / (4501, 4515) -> -1.8 AA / 26.7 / 31.6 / 27.8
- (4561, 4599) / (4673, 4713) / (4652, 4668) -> -0.3 AA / 29.5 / 31.8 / 31.1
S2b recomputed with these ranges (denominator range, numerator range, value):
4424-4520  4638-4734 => 1.23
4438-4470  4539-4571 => 1.18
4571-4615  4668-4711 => 1.10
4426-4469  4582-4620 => 1.27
